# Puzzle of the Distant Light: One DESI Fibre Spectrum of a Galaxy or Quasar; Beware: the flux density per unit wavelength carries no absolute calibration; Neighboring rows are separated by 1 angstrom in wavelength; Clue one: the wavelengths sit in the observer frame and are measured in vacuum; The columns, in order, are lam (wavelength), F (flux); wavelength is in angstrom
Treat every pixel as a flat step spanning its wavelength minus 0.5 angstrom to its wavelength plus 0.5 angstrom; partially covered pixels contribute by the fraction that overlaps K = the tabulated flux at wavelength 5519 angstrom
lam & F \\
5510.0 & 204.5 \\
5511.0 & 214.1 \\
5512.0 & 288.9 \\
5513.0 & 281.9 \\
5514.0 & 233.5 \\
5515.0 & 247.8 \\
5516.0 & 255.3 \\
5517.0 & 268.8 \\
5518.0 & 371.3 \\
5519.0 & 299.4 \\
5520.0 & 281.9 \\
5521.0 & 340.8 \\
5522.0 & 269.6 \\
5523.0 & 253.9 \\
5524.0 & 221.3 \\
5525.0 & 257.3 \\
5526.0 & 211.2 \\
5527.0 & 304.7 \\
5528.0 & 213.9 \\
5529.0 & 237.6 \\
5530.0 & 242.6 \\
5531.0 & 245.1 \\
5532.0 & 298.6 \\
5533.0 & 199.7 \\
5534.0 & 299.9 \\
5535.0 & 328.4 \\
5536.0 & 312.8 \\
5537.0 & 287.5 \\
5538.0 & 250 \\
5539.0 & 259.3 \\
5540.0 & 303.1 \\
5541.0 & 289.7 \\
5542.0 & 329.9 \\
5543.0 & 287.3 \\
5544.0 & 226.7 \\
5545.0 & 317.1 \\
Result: 299.4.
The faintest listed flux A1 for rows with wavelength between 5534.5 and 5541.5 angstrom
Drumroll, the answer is 250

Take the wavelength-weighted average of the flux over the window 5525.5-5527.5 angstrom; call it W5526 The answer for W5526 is 258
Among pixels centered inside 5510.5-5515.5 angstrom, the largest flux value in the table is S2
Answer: 288.9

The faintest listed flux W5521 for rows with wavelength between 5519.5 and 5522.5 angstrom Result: 269.6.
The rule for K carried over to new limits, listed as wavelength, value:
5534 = 299.9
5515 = 247.8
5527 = 304.7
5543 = 287.3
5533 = 199.7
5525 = 257.3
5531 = 245.1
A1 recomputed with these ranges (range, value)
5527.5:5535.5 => 199.7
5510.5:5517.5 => 214.1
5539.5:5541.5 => 289.7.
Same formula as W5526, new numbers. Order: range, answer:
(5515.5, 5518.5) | 298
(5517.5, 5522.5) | 313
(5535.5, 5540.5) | 283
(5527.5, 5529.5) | 226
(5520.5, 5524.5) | 271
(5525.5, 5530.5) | 242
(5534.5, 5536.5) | 321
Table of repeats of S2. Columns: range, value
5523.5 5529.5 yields 304.7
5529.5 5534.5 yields 299.9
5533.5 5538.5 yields 328.4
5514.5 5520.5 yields 371.3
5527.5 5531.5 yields 245.1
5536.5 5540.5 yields 303.1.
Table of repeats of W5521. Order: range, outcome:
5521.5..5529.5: 211.2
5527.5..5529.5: 213.9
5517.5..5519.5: 299.4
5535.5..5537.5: 287.5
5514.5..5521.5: 247.8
